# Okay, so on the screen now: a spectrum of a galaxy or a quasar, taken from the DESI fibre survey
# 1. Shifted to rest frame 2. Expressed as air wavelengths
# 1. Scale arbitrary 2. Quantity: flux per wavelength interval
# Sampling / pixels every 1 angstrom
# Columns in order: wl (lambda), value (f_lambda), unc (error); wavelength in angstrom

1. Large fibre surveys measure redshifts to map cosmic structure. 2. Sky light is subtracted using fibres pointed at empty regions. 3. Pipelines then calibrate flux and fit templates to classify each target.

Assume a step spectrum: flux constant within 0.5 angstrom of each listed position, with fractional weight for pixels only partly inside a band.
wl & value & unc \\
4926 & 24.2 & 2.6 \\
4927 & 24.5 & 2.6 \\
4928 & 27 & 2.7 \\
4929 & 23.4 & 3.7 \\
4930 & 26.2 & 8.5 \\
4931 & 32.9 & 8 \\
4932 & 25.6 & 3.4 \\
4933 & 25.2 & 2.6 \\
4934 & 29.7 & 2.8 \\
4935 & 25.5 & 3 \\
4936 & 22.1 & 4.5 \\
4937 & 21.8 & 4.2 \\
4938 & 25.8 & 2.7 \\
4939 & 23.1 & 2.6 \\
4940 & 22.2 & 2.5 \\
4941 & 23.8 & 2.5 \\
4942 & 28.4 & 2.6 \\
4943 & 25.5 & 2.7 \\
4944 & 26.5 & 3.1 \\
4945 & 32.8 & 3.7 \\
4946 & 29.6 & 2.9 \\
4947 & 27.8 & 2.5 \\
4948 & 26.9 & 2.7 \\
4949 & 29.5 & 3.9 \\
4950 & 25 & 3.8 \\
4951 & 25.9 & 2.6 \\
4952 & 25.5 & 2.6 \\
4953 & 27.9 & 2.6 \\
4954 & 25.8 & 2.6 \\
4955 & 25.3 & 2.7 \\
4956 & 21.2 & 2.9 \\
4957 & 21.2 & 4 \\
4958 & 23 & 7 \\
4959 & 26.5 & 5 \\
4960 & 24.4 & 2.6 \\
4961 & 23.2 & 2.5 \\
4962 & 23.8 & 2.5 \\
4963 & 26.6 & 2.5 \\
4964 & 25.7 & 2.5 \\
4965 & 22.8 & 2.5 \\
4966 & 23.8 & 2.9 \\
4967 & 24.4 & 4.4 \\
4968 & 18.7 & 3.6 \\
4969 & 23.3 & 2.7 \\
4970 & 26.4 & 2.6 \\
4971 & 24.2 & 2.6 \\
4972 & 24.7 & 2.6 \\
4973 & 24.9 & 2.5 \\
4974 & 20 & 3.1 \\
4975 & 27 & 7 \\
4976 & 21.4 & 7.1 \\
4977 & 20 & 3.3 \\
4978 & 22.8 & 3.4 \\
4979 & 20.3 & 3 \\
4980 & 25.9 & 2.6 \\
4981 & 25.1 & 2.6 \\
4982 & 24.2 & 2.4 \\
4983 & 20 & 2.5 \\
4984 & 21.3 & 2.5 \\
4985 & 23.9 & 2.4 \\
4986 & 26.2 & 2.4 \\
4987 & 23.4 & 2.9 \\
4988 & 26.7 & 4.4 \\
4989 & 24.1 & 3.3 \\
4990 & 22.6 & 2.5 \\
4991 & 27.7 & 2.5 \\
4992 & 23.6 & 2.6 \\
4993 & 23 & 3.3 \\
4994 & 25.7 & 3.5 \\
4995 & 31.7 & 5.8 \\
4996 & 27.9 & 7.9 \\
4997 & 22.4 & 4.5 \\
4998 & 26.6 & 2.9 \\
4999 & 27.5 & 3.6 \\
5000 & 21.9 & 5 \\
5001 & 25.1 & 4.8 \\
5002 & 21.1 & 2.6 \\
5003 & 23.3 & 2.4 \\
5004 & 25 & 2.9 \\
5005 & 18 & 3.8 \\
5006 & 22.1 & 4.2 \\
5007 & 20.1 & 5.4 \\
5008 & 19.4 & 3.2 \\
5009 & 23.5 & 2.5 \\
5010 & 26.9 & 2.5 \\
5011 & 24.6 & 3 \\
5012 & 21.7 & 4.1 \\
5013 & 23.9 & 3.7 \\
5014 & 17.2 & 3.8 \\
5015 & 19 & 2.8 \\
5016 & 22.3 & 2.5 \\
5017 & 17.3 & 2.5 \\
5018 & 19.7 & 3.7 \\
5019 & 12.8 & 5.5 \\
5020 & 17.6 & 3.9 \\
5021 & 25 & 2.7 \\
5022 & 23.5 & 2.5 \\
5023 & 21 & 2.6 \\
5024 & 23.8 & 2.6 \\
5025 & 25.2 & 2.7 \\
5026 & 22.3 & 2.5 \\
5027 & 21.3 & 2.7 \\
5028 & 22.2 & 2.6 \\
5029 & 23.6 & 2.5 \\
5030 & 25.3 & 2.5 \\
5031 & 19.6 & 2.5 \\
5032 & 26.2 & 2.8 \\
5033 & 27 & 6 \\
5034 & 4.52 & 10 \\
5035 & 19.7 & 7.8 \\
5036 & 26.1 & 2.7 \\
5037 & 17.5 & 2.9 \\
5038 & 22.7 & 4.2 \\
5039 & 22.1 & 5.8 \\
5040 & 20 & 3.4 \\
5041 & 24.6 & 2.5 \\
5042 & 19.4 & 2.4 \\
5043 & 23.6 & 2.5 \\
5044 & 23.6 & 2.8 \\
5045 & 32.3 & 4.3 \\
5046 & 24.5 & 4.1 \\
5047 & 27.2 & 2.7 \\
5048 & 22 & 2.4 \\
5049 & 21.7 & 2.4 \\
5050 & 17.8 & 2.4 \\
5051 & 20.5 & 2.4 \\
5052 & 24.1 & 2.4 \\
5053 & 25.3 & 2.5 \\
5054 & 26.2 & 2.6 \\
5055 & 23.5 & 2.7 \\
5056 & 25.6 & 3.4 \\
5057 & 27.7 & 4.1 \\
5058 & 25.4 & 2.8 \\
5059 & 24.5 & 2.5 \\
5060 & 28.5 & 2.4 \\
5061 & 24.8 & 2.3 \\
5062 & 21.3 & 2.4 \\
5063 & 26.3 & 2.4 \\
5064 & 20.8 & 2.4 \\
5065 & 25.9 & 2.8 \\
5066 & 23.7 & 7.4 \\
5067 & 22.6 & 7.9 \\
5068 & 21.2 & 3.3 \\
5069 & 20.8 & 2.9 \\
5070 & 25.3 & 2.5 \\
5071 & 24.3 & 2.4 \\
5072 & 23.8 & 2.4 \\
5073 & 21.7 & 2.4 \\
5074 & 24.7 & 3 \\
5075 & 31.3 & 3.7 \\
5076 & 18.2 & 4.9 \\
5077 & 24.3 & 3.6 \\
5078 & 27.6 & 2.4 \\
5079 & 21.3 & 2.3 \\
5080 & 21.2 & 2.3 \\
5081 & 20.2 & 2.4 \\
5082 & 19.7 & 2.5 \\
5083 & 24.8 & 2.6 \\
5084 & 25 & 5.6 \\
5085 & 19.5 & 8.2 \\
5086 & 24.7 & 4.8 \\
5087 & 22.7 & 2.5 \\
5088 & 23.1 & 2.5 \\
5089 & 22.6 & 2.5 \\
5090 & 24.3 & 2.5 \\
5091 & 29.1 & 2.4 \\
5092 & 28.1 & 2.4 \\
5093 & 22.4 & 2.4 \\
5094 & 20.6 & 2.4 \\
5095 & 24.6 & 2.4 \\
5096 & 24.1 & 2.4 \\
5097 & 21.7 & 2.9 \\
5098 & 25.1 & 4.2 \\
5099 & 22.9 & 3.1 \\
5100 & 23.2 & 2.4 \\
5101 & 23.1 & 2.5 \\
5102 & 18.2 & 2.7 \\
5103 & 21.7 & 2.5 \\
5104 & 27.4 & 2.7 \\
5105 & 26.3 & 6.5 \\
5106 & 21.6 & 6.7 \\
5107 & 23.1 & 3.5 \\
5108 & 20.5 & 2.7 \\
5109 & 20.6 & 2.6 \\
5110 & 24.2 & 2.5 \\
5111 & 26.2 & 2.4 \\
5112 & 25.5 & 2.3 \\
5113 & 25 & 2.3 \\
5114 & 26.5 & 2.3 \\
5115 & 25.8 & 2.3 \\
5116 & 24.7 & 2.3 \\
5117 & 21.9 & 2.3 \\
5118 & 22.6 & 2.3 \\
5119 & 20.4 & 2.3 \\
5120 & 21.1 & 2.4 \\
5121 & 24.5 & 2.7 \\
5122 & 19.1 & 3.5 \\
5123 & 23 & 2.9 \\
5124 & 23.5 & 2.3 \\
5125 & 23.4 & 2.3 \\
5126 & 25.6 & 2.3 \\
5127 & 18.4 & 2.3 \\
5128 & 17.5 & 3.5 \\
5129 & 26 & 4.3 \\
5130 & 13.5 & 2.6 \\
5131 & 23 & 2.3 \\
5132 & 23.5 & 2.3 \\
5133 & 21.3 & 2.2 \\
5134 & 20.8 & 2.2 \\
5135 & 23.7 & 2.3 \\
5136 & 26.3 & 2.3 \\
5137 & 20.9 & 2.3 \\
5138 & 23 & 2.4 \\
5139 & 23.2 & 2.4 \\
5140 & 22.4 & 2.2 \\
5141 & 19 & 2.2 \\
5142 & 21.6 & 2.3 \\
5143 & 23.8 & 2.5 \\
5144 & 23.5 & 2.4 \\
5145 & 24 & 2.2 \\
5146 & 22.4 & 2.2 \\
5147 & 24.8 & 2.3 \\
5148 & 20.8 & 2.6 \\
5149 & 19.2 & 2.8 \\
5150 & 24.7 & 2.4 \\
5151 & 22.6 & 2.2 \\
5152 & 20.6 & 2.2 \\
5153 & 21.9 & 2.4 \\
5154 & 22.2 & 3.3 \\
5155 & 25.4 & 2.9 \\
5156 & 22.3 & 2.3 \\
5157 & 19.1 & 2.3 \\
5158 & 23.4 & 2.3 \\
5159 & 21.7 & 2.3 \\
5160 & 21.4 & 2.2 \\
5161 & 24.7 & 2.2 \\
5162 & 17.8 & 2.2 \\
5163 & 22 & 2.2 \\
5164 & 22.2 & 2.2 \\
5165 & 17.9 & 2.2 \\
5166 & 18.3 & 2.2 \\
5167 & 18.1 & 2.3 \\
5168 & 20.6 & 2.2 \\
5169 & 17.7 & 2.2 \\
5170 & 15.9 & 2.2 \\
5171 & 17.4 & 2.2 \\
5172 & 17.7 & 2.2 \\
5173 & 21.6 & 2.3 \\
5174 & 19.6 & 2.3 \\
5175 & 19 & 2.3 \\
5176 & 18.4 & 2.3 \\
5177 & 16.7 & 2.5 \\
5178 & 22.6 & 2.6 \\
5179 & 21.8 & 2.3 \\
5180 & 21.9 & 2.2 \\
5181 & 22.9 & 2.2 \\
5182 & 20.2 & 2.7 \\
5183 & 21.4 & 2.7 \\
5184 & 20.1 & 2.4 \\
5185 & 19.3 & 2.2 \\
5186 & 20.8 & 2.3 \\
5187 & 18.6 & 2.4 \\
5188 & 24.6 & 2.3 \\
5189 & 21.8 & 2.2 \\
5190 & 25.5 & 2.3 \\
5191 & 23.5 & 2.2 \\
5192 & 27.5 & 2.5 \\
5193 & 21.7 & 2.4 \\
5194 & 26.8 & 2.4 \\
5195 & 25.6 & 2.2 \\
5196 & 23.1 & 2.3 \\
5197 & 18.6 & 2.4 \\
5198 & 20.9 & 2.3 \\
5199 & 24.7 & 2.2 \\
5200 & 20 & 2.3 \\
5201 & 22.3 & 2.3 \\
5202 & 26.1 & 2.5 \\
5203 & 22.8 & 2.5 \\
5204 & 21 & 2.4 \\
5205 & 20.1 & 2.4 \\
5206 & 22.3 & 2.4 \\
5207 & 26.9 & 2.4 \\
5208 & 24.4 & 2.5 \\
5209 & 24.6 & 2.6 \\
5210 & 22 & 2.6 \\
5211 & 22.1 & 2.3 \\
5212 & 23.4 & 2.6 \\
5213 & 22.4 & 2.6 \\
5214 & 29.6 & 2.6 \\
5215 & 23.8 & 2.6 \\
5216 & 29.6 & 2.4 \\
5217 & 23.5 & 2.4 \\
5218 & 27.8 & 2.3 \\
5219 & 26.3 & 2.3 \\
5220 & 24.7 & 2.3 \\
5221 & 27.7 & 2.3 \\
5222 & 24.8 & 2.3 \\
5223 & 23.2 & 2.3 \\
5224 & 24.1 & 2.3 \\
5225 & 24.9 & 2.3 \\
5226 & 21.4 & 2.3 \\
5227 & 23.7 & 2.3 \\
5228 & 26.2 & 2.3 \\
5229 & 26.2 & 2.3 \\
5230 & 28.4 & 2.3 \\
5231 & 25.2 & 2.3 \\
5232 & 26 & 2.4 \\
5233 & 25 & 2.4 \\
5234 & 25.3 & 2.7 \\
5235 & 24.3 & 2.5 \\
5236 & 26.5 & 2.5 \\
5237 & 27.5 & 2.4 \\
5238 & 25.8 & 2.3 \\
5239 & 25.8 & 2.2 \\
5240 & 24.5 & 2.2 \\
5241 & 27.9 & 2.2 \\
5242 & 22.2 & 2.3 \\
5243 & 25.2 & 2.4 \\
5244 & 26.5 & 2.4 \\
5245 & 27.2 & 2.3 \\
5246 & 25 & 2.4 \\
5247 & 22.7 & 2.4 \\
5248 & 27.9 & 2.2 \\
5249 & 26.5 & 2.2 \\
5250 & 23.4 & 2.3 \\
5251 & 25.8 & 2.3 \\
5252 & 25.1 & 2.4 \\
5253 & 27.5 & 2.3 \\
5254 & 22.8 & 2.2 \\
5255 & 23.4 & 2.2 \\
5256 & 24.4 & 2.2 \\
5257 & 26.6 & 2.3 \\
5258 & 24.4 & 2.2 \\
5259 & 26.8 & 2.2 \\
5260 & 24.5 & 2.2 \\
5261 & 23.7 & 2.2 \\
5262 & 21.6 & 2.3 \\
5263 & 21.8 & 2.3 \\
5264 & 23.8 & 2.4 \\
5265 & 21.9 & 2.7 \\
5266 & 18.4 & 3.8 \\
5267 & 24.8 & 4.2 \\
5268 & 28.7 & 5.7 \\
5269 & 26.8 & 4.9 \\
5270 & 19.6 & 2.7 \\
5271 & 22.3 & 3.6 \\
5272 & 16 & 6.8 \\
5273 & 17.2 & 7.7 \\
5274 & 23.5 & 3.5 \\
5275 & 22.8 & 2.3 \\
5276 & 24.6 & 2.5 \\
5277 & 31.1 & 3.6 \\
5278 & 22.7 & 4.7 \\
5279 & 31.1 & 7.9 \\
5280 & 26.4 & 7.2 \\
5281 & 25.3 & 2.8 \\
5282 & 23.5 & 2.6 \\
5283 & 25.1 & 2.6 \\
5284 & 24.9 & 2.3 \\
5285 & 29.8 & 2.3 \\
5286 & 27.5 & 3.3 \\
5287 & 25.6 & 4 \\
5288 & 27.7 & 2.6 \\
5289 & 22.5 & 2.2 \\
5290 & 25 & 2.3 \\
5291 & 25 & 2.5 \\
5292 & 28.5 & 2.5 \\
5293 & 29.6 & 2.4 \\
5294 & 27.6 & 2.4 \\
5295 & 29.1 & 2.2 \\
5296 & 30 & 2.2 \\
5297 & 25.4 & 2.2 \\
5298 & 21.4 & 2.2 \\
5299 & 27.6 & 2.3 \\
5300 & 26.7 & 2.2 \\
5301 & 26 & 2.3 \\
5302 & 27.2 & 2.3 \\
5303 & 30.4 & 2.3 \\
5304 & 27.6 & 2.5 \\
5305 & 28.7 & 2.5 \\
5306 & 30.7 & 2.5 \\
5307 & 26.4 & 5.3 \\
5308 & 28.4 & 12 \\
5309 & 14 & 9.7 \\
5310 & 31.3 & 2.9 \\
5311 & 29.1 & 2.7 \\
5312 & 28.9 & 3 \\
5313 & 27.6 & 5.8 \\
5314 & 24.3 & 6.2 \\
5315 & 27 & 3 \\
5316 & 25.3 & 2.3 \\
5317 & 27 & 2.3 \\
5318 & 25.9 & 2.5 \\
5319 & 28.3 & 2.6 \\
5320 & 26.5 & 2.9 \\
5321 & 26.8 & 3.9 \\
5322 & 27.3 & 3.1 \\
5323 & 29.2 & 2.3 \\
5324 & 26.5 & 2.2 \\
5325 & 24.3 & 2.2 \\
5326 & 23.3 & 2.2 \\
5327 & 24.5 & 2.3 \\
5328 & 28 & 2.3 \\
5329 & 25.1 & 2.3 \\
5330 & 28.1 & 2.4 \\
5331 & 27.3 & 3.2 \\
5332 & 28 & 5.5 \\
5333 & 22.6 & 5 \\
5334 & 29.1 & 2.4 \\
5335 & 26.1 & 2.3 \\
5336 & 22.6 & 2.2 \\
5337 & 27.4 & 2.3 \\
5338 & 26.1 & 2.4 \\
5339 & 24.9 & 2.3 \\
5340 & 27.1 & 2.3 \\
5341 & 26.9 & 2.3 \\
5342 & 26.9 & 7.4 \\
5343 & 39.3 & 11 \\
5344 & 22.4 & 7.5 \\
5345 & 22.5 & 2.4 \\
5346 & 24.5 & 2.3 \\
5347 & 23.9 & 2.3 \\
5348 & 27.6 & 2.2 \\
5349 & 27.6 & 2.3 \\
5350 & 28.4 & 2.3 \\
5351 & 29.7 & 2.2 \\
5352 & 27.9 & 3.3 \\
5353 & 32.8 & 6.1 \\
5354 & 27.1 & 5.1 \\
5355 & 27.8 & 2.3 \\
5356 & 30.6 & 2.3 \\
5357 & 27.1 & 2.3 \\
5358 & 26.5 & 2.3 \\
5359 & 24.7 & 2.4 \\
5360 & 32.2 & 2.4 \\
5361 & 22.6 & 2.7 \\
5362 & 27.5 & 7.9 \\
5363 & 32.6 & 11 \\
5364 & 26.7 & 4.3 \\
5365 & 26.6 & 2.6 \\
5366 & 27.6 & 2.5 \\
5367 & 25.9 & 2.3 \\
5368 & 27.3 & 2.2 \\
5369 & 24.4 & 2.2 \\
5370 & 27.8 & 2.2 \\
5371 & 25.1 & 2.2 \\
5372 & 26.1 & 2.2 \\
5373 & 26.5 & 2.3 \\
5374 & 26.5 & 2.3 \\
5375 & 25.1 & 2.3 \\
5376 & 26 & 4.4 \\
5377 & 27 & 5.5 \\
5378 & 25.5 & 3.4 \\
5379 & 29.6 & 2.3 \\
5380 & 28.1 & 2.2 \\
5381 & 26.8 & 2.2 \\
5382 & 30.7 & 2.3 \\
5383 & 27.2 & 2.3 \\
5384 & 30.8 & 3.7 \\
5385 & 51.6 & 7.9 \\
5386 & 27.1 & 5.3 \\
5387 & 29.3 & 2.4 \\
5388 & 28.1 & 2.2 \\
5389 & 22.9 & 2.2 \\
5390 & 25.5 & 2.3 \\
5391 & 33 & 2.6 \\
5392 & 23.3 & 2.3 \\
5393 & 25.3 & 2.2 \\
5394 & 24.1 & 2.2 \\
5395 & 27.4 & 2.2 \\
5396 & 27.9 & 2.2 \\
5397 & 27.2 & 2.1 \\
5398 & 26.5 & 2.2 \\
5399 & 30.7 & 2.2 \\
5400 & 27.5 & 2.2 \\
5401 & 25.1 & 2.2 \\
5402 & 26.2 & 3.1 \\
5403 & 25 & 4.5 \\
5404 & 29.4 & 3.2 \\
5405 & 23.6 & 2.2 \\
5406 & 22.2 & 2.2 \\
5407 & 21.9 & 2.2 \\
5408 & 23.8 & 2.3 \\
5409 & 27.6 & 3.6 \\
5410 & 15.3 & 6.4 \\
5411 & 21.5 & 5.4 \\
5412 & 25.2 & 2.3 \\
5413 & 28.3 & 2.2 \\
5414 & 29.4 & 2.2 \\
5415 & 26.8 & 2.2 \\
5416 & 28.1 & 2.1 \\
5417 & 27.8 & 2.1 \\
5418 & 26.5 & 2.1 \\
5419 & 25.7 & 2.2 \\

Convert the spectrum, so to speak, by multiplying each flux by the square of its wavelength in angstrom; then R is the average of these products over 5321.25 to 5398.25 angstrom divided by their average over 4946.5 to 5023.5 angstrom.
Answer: 1.34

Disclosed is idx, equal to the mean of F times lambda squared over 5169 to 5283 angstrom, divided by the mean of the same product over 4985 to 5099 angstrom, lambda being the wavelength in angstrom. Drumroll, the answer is 1.10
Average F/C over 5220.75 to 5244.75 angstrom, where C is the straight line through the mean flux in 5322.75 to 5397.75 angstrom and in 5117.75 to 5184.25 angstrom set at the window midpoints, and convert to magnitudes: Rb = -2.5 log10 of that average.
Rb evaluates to -0.07 mag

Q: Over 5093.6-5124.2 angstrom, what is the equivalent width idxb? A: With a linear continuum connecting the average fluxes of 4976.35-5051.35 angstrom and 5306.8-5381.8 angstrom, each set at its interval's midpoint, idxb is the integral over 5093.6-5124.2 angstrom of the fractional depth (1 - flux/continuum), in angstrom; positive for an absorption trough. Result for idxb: 0.88 angstrom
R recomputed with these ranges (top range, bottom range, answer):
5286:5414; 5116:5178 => 1.36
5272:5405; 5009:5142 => 1.30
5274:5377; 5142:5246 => 1.22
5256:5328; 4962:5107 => 1.22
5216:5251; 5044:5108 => 1.14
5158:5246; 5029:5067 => 1.05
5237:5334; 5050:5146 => 1.19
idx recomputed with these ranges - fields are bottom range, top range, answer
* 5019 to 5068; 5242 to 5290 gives 1.17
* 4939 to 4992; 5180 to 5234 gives 1.06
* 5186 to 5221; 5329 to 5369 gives 1.21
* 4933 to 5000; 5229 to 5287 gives 1.12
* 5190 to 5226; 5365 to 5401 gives 1.23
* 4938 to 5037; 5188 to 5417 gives 1.24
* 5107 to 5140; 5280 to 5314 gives 1.26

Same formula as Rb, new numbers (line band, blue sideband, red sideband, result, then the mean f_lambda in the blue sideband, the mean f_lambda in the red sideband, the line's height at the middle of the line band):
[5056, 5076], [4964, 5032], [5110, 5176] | -0.09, 23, 21.8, 22.4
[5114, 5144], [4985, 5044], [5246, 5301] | 0.06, 22.6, 25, 23.6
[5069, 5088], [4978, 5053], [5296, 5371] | 0.01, 22.8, 26.9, 23.6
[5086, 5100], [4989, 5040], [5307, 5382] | -0.02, 22.4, 26.9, 23.5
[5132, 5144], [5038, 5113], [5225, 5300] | 0.08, 23.6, 25.1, 24.1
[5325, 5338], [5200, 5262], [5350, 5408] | 0.03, 24.9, 27.5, 26.6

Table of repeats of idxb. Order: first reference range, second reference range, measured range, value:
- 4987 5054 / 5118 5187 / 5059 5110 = -3.3 angstrom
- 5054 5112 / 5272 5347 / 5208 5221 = 0.1 angstrom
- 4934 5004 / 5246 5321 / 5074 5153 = 6.7 angstrom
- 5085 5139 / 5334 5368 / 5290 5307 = -0.7 angstrom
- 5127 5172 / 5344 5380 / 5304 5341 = -0.8 angstrom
